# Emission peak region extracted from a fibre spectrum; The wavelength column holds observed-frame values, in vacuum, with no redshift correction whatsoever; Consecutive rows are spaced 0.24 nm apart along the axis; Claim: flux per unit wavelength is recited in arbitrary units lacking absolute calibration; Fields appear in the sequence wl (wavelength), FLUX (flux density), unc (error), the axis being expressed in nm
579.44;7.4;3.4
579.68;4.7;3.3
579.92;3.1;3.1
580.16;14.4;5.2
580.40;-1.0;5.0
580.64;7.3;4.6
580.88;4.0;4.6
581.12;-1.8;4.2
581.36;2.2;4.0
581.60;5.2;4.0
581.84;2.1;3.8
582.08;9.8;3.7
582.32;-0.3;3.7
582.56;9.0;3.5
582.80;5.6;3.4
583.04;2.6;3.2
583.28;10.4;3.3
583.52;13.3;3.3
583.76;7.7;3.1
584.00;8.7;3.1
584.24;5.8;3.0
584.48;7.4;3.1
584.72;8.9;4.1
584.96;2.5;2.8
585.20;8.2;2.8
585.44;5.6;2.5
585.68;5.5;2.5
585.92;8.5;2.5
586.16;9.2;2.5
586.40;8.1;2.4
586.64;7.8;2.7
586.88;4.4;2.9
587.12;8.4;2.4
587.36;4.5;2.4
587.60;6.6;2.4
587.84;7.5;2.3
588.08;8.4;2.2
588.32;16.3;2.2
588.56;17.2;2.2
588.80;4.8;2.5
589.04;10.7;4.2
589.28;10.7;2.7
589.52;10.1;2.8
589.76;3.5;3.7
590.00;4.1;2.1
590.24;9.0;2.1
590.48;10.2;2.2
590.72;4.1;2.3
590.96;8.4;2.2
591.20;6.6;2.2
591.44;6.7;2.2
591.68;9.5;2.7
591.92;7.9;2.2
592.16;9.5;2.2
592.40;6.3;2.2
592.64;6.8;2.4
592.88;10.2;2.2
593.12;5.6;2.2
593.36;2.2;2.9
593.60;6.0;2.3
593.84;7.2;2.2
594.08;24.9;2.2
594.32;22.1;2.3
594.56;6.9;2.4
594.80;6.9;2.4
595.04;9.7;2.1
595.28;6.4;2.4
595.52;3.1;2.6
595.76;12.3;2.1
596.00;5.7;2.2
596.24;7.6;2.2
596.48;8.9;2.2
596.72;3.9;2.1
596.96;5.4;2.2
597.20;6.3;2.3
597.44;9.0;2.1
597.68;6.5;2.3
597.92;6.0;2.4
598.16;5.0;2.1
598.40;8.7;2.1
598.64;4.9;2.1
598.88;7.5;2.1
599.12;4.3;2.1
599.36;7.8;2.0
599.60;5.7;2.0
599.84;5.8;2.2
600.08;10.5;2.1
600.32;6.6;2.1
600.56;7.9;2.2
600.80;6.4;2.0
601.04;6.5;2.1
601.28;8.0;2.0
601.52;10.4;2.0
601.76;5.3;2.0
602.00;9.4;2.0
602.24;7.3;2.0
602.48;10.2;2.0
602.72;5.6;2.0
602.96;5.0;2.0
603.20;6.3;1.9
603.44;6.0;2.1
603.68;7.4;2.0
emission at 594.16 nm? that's [O III] 5007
